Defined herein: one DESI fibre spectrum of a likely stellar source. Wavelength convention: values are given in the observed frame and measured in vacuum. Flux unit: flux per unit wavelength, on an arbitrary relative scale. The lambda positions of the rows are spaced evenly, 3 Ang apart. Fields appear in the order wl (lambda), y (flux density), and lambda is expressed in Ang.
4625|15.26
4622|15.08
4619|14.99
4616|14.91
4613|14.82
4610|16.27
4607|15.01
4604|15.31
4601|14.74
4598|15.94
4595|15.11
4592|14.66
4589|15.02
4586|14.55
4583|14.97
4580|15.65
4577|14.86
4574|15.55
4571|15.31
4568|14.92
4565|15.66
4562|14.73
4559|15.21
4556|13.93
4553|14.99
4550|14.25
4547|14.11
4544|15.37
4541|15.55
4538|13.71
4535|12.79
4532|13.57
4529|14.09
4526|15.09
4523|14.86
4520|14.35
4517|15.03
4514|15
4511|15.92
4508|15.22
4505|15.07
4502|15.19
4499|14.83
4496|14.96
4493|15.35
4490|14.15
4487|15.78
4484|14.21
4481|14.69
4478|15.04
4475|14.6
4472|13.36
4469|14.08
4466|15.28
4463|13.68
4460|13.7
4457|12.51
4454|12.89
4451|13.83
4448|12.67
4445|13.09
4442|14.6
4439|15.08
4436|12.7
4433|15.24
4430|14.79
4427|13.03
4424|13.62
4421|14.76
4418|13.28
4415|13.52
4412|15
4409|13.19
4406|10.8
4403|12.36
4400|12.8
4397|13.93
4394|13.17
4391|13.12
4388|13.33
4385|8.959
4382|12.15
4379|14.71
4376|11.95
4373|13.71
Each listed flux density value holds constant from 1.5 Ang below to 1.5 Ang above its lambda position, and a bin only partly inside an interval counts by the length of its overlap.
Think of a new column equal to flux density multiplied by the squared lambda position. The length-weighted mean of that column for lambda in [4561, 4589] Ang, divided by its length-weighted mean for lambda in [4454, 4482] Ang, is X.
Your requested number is 1.1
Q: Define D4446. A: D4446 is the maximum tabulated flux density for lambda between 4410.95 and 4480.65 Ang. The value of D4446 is 15.28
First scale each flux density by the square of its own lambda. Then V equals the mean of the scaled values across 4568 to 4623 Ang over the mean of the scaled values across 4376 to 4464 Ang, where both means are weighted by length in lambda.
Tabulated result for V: 1.23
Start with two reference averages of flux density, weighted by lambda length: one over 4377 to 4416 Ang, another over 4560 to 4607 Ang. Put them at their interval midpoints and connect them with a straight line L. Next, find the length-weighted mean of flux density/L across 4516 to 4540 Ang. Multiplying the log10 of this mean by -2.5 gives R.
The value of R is 0.02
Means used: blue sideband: 12.8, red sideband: 15.1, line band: 14.2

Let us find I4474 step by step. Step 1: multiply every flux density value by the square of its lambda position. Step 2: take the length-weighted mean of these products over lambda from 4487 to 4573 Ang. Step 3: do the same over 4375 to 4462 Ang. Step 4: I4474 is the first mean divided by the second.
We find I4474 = 1.17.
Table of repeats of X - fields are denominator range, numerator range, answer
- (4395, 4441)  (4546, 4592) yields 1.17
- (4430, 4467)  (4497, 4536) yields 1.10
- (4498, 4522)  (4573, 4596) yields 1.03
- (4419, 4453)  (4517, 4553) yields 1.08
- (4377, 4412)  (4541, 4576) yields 1.27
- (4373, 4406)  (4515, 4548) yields 1.22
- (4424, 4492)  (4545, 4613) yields 1.13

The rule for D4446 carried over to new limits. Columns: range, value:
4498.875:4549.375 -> 15.92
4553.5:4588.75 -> 15.66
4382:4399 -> 13.93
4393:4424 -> 15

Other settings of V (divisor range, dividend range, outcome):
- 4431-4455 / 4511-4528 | 1.12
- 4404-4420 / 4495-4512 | 1.20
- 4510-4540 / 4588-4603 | 1.08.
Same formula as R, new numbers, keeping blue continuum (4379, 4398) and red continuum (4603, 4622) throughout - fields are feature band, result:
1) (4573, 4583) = -0.03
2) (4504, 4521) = -0.08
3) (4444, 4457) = 0.02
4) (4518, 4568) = -0.01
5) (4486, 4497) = -0.09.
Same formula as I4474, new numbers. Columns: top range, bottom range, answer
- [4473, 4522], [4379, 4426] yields 1.20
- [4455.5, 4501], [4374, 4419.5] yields 1.17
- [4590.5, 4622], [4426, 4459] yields 1.19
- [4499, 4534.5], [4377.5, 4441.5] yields 1.16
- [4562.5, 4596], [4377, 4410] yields 1.30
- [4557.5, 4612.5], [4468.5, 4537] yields 1.07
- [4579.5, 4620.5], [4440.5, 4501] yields 1.13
